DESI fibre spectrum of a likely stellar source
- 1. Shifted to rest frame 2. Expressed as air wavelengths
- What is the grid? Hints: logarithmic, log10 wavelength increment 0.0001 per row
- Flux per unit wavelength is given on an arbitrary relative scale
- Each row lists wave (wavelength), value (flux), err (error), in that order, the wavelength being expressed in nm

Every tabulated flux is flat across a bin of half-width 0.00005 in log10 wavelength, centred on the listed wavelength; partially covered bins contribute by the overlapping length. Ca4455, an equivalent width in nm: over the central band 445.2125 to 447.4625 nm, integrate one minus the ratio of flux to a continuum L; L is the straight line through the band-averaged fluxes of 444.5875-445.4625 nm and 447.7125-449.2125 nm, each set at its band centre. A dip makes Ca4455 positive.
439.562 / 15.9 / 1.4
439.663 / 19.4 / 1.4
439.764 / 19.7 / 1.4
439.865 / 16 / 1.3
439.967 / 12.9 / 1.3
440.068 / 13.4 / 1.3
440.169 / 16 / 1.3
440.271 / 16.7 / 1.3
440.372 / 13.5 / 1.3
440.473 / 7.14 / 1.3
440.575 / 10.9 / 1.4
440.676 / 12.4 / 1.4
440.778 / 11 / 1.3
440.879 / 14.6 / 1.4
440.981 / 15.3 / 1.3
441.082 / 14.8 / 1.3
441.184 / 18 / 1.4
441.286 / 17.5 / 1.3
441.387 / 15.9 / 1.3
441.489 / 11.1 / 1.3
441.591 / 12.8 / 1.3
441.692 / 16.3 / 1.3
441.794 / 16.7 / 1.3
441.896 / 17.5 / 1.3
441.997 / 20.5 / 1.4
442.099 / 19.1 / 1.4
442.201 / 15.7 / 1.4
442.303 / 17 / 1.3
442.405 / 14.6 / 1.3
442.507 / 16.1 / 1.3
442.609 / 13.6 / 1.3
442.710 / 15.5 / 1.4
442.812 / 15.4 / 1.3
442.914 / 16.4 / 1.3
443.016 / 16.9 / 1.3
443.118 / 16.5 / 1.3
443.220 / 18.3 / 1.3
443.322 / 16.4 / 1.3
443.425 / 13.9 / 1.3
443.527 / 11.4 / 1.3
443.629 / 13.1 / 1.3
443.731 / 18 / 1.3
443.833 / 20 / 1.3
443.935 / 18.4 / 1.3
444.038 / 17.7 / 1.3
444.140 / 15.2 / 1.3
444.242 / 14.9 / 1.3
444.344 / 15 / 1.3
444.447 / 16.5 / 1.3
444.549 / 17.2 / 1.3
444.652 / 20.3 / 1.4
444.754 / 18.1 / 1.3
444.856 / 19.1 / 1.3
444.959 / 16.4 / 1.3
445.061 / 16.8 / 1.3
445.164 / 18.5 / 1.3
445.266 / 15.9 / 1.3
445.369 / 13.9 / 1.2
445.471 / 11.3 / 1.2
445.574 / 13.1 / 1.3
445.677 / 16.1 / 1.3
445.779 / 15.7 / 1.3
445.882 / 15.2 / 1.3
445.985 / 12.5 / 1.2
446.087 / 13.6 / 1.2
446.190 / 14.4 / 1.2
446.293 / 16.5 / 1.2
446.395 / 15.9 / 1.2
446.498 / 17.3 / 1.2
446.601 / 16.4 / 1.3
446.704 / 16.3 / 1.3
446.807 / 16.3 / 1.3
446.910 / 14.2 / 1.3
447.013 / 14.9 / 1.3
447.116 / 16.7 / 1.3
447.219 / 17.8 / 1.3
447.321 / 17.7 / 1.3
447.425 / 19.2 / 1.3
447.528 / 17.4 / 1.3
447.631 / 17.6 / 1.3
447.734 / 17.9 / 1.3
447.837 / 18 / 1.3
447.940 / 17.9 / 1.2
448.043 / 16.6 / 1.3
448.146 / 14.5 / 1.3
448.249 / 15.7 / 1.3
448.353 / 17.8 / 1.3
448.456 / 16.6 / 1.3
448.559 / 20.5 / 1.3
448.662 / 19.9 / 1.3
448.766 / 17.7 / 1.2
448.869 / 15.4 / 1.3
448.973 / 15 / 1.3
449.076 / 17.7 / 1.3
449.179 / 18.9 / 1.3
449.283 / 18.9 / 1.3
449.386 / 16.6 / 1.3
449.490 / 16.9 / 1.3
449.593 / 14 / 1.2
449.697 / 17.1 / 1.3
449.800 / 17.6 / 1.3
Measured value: 0.222 nm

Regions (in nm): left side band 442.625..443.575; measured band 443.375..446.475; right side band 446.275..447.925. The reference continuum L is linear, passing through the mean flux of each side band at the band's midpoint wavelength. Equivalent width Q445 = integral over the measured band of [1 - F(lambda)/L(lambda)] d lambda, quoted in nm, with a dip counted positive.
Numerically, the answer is 0.07 nm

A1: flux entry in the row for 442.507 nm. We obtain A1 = 16.1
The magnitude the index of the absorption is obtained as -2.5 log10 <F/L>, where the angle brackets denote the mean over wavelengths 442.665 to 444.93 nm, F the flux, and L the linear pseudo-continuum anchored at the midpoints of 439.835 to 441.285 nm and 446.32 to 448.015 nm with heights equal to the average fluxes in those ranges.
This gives -0.08 mag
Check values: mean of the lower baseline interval 13.8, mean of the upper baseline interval 17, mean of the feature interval 16.6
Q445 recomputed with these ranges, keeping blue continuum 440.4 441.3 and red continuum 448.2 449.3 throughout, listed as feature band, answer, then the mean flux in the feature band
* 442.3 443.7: -0.08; 15.3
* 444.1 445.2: -0.12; 17.1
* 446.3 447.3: 0.02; 16.3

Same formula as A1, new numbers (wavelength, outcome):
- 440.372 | 13.5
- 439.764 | 19.7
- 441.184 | 18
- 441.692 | 16.3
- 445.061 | 16.8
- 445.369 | 13.9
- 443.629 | 13.1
